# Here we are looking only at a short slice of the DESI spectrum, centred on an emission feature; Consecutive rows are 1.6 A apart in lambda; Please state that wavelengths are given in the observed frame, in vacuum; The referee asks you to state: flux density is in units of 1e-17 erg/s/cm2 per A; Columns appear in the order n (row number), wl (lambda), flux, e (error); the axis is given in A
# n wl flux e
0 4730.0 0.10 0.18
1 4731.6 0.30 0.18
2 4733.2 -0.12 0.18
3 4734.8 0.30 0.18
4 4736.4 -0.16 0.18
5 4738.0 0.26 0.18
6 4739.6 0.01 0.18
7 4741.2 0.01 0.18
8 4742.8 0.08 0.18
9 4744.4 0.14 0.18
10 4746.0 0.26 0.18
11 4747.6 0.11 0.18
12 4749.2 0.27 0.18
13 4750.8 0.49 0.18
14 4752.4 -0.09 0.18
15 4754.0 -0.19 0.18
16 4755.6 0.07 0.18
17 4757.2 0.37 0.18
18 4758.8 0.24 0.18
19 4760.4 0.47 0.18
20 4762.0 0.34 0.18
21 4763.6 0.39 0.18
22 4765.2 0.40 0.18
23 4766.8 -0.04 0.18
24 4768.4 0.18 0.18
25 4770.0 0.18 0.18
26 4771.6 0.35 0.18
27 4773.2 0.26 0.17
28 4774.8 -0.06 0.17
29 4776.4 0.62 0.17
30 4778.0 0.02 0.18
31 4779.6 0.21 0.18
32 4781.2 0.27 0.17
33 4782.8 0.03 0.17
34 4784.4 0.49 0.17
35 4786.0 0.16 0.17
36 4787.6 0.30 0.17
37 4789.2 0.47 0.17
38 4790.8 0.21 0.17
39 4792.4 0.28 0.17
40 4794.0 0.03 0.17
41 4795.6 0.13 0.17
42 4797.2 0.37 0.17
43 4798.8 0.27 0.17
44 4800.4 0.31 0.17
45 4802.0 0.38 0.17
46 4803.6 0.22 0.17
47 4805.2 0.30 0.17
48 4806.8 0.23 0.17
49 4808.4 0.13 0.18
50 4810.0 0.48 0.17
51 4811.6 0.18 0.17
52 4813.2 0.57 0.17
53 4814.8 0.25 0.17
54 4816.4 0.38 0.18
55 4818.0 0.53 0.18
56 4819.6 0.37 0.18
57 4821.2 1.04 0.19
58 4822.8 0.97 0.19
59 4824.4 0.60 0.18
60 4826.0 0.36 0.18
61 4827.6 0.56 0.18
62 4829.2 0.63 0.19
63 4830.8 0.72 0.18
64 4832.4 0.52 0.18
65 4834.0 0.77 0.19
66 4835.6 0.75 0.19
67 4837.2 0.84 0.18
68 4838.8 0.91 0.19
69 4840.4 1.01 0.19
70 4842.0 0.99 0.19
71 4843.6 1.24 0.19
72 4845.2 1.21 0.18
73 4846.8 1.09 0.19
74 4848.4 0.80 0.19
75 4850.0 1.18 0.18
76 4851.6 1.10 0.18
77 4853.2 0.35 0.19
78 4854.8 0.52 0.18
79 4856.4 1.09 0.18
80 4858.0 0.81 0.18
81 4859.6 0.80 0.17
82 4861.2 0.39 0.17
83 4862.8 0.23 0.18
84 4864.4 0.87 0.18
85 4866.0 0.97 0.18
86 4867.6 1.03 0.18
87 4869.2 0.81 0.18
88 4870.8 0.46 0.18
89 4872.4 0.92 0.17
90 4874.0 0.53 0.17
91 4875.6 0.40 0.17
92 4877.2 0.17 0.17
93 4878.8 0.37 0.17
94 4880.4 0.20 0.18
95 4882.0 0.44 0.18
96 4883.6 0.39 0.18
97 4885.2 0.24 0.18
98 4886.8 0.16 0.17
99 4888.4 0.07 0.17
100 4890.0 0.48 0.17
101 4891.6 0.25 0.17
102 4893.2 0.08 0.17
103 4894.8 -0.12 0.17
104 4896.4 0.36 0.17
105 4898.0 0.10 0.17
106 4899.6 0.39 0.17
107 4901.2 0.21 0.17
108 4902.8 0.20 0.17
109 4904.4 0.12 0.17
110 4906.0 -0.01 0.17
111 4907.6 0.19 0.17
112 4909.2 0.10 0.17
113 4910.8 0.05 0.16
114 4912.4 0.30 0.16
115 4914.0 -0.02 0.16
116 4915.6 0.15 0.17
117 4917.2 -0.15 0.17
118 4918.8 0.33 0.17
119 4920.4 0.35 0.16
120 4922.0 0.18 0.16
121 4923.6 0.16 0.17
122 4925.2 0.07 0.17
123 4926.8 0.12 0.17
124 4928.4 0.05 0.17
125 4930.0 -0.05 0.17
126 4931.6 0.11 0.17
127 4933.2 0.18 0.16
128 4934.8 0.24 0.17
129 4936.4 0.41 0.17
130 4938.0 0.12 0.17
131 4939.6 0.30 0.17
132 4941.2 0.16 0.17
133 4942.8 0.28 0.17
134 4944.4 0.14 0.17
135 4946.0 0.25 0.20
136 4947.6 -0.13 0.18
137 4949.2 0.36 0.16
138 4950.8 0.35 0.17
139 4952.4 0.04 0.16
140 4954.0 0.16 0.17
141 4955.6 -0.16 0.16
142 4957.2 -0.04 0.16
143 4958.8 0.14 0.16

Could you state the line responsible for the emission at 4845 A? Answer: C IV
